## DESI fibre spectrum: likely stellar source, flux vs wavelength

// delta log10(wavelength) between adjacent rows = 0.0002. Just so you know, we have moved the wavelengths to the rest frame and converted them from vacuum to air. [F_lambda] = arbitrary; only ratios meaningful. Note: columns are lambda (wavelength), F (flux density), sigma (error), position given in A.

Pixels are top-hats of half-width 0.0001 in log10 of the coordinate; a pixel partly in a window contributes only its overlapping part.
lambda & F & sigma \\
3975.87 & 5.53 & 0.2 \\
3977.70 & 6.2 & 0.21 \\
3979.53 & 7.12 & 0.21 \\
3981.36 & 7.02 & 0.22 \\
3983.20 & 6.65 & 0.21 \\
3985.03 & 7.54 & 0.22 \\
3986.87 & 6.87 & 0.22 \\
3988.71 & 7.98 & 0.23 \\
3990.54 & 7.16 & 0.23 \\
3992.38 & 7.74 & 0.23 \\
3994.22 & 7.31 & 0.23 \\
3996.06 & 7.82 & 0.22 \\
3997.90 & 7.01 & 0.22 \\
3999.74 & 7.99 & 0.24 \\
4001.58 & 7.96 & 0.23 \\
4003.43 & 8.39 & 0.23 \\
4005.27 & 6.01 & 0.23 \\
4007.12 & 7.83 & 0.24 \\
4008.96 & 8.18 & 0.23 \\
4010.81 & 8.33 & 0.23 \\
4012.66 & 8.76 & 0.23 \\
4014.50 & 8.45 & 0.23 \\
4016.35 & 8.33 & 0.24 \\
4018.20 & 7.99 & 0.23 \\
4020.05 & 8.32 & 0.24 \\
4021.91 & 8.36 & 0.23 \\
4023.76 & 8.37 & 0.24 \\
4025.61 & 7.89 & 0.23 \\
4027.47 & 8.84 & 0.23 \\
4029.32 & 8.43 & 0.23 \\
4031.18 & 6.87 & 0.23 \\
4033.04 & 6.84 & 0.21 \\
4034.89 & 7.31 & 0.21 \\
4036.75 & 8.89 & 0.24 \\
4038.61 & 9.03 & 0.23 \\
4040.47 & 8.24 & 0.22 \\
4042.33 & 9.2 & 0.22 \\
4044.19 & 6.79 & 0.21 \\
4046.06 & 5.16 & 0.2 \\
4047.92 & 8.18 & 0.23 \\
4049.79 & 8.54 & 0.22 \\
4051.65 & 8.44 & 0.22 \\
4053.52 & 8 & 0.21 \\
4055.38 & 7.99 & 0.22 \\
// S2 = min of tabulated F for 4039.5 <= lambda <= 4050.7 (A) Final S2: 5.16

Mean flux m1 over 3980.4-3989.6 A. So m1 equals 7.2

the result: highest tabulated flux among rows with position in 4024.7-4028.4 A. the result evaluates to 8.84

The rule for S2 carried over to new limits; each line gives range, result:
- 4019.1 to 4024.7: 8.32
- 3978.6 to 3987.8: 6.65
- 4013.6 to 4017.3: 8.33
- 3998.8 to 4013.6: 6.01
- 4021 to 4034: 6.84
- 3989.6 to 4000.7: 7.01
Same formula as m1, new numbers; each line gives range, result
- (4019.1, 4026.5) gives 8.23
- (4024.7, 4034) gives 7.77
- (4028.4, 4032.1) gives 7.64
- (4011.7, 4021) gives 8.37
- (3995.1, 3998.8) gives 7.42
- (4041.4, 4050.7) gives 7.57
